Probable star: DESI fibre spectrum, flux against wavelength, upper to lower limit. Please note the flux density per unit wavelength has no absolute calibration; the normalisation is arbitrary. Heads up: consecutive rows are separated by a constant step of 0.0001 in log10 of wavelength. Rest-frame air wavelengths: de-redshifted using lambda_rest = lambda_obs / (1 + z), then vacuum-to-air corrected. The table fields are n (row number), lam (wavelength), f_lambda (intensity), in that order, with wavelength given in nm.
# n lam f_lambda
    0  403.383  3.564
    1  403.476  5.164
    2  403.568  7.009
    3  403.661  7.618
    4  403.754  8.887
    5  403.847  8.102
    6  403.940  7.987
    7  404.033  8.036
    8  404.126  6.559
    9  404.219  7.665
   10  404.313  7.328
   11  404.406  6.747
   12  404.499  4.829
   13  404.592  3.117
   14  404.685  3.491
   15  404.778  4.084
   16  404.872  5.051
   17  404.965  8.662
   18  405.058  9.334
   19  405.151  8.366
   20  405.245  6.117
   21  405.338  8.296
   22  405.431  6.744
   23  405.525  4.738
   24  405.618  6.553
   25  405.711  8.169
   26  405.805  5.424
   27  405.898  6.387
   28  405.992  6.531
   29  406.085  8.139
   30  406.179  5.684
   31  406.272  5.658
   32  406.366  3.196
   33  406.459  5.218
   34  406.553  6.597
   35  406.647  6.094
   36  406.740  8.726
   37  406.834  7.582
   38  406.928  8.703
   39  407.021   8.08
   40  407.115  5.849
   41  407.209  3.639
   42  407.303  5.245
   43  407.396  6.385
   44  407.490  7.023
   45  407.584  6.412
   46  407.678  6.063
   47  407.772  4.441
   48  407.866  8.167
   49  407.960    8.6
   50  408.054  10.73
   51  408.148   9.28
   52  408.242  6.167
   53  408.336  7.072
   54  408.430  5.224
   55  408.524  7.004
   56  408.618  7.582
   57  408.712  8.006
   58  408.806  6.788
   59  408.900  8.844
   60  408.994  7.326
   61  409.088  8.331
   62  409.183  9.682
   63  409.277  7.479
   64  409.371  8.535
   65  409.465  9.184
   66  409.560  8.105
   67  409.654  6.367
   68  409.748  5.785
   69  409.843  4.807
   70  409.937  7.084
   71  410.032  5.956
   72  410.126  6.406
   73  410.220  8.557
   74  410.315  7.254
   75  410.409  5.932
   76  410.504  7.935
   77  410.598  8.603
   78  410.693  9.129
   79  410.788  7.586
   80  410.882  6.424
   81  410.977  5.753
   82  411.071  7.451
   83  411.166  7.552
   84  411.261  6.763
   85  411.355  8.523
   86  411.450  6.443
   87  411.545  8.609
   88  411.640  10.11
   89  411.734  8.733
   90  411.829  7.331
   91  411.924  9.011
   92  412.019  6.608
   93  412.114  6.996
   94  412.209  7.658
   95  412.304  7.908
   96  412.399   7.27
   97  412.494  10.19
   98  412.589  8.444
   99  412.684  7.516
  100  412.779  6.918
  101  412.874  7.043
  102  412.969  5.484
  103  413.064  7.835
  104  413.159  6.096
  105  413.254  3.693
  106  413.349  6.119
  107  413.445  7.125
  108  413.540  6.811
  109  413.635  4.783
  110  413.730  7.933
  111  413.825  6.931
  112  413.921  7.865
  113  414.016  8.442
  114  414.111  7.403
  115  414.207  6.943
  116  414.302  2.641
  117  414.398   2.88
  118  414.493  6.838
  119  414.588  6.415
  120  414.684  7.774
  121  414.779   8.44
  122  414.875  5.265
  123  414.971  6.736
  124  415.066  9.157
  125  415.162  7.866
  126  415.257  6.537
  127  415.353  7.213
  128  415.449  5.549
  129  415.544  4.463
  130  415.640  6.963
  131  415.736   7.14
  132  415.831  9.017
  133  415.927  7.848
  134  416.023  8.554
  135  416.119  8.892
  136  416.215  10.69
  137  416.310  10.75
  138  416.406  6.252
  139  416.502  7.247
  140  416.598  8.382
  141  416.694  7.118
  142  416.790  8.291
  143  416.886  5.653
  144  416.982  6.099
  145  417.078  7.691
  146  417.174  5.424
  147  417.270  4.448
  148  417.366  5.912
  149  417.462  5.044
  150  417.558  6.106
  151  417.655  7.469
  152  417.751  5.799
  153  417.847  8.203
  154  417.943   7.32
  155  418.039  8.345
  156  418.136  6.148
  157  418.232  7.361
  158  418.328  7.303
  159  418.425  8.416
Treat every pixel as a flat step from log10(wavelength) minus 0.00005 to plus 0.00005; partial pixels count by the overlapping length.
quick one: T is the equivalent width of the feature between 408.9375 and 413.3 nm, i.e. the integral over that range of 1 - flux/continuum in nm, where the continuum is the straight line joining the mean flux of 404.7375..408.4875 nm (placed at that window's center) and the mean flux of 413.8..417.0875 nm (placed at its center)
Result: -0.31 nm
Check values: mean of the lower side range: 6.72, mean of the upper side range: 7.19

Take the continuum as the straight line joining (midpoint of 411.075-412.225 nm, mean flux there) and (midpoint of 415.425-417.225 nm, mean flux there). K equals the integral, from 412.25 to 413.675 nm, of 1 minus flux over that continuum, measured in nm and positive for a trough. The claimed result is 0.16 nm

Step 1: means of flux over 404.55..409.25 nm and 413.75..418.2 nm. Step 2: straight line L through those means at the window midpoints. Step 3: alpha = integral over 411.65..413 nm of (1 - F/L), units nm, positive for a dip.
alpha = -0.16 nm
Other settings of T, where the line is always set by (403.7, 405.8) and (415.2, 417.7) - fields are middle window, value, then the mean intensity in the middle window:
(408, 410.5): -0.208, 7.45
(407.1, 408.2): -0.002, 6.84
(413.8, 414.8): 0.071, 6.54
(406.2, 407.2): 0.054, 6.44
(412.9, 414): 0.081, 6.5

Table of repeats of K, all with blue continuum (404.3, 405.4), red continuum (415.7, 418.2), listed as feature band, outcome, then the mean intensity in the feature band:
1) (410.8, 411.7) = -0.10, 7.54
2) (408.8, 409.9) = -0.16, 7.63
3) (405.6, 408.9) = -0.16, 6.79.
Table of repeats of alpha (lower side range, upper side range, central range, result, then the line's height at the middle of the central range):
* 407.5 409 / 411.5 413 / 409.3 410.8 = 0.053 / 7.59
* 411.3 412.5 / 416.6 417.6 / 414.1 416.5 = -0.099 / 6.89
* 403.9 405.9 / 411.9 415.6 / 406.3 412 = -0.492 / 6.67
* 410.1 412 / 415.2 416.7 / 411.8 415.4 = 0.349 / 7.69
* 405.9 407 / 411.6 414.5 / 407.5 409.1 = -0.162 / 6.71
